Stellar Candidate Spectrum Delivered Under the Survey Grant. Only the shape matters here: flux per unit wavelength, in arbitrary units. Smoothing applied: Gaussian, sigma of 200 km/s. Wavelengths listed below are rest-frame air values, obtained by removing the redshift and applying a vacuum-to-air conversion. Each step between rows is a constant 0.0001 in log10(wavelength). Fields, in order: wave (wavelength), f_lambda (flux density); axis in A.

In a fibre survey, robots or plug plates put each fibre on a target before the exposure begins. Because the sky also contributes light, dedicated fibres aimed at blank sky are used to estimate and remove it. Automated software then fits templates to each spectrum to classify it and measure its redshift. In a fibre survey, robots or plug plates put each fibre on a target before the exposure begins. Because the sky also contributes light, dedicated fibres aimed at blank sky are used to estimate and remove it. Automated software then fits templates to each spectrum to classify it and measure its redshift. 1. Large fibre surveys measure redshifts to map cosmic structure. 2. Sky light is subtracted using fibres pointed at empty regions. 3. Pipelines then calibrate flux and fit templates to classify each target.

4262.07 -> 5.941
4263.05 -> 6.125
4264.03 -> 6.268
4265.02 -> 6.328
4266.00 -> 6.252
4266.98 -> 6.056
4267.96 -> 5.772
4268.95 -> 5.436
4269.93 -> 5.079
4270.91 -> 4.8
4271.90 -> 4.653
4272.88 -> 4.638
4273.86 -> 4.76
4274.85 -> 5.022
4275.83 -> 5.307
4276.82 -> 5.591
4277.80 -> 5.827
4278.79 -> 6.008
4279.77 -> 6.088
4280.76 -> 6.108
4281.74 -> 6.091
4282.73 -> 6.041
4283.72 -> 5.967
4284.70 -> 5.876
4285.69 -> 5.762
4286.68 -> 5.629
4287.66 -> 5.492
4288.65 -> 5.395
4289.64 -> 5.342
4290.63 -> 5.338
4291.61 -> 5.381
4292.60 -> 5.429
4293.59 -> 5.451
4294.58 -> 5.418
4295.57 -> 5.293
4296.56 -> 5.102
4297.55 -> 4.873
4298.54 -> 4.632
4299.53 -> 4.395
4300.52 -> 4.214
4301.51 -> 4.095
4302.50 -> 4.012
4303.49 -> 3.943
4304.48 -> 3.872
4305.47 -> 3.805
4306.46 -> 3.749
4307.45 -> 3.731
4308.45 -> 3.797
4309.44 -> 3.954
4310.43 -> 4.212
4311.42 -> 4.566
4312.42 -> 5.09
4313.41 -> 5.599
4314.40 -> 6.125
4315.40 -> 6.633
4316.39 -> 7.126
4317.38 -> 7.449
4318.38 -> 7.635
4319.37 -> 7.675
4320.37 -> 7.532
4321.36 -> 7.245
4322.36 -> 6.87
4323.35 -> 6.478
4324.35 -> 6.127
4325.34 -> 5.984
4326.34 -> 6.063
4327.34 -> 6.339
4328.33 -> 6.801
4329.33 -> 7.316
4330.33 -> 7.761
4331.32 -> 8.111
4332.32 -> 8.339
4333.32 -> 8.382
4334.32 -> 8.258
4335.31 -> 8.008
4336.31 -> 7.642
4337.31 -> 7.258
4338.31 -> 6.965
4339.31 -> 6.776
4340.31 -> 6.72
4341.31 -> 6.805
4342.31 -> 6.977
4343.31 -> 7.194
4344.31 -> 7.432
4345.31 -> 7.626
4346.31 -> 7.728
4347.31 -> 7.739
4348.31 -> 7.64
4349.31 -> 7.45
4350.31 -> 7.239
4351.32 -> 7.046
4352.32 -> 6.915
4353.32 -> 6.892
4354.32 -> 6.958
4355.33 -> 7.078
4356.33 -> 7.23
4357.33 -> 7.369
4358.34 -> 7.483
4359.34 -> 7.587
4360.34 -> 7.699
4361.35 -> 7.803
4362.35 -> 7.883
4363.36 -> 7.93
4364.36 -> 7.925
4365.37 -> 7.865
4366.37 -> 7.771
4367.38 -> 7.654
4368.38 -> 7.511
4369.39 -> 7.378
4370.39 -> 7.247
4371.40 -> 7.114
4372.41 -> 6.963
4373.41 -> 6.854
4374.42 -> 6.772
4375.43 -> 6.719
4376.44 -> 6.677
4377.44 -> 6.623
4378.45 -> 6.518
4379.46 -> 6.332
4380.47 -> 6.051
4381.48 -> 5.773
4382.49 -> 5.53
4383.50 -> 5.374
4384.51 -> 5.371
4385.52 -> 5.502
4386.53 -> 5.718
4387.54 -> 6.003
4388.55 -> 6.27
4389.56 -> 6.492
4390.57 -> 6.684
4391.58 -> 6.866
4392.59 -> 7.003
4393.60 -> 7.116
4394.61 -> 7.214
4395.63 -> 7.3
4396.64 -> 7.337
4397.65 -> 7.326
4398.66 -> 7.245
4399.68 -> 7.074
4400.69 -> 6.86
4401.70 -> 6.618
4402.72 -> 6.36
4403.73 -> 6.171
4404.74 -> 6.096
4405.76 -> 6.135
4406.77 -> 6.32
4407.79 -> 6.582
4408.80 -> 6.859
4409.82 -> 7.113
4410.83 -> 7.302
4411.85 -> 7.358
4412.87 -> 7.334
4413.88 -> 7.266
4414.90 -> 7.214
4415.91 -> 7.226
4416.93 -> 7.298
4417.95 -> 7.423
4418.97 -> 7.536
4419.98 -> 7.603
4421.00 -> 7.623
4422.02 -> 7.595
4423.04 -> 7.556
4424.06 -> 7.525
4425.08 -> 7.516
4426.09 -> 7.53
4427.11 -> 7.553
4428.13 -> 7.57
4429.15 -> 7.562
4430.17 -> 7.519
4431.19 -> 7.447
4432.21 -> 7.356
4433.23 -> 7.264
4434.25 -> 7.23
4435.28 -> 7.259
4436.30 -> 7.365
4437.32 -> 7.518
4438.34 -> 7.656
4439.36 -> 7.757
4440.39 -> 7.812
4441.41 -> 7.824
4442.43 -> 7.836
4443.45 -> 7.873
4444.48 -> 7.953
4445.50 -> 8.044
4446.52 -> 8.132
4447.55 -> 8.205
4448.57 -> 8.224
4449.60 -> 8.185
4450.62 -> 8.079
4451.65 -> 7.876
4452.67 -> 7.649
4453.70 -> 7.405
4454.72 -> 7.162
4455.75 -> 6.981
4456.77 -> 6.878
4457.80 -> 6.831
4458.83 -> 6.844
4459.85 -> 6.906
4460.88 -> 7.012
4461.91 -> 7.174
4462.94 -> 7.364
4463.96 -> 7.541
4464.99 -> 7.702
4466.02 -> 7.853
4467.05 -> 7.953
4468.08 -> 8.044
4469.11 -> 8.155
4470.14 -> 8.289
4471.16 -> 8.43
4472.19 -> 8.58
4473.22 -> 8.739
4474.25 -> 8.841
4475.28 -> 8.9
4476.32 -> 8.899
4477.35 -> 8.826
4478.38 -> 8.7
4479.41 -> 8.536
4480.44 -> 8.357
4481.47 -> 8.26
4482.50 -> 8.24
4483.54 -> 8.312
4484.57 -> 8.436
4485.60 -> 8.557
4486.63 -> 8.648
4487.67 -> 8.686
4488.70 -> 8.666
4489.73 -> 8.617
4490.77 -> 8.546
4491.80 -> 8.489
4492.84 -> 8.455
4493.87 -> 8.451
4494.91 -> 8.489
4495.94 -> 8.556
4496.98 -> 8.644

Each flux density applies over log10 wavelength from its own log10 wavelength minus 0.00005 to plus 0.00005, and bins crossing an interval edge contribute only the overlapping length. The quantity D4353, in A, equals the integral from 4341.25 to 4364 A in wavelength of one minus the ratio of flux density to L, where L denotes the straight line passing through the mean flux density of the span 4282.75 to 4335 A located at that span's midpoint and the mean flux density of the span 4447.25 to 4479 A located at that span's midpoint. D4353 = -3.6 A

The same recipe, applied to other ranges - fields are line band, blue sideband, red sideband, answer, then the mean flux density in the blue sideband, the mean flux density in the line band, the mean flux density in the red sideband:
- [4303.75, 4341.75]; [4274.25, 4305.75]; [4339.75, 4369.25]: 0.03 A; 5.22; 6.38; 7.42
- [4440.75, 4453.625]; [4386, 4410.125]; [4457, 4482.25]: -0.62 A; 6.69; 7.97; 8.02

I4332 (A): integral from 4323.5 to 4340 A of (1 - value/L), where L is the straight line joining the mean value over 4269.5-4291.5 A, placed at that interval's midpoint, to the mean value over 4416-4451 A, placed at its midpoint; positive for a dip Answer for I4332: -2.7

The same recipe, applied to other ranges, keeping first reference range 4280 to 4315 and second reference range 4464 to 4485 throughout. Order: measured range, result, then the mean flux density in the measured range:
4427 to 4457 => 0.4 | 7.65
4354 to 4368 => -3.2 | 7.6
